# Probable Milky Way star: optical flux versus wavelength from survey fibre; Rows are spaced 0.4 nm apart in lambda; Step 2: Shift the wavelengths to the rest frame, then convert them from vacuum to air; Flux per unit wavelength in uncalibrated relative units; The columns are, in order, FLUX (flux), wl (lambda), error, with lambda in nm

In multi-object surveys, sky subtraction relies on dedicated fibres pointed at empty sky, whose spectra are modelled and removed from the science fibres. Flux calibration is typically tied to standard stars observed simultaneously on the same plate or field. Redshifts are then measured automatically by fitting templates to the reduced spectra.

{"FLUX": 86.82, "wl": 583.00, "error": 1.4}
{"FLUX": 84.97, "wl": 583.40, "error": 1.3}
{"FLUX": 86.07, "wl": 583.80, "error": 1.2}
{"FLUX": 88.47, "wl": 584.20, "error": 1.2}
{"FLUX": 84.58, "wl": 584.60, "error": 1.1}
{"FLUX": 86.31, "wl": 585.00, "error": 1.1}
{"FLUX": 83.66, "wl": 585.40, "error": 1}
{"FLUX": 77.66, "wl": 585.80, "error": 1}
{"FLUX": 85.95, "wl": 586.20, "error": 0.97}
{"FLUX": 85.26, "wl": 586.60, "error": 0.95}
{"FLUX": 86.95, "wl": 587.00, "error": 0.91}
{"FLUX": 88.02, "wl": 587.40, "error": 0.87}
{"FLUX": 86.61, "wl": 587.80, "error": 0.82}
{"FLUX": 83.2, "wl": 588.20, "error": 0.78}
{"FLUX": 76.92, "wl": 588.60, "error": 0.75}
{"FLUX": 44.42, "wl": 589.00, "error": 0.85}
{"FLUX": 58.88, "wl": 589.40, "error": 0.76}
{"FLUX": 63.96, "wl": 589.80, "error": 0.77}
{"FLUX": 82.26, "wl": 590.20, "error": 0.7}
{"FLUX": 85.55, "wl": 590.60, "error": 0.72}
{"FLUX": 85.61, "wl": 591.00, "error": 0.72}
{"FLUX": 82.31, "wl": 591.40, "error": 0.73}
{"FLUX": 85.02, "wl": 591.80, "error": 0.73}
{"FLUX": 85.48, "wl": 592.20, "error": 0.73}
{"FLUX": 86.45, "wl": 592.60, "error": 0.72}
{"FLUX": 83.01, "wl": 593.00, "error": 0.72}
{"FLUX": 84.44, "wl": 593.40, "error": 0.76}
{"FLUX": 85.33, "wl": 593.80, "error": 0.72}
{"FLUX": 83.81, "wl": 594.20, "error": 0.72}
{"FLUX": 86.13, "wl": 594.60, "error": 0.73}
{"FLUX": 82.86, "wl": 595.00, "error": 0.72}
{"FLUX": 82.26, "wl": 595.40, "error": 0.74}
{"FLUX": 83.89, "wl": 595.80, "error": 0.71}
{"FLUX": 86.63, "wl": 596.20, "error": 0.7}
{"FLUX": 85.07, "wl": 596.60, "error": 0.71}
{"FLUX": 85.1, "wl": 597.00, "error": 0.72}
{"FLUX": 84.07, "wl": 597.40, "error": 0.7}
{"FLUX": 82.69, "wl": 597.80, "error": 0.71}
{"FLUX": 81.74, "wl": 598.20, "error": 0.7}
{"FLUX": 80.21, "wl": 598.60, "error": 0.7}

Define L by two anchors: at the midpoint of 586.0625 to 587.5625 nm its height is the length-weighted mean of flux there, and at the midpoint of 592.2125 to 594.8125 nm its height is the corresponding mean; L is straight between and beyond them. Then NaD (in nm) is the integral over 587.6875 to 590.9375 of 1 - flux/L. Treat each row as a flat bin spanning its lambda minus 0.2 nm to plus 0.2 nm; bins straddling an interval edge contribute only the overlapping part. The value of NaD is 0.49 nm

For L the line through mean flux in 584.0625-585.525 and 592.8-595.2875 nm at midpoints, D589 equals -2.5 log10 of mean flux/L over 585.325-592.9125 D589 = 0.07 mag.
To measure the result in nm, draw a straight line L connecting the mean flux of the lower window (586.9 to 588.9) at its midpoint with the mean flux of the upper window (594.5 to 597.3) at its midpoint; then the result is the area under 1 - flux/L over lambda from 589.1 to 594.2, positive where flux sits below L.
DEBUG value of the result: 0.20 nm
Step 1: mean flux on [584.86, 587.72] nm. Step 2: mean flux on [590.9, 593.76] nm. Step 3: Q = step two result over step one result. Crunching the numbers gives 1.0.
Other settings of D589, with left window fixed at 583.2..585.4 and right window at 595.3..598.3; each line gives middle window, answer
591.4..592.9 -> 0.00 mag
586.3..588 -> -0.02 mag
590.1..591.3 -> 0.01 mag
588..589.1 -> 0.21 mag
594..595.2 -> 0.00 mag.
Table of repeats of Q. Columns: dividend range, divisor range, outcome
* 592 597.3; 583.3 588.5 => 1.00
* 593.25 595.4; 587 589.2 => 1.10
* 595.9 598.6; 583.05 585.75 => 0.98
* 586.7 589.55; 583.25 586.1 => 0.89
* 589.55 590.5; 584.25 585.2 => 0.86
